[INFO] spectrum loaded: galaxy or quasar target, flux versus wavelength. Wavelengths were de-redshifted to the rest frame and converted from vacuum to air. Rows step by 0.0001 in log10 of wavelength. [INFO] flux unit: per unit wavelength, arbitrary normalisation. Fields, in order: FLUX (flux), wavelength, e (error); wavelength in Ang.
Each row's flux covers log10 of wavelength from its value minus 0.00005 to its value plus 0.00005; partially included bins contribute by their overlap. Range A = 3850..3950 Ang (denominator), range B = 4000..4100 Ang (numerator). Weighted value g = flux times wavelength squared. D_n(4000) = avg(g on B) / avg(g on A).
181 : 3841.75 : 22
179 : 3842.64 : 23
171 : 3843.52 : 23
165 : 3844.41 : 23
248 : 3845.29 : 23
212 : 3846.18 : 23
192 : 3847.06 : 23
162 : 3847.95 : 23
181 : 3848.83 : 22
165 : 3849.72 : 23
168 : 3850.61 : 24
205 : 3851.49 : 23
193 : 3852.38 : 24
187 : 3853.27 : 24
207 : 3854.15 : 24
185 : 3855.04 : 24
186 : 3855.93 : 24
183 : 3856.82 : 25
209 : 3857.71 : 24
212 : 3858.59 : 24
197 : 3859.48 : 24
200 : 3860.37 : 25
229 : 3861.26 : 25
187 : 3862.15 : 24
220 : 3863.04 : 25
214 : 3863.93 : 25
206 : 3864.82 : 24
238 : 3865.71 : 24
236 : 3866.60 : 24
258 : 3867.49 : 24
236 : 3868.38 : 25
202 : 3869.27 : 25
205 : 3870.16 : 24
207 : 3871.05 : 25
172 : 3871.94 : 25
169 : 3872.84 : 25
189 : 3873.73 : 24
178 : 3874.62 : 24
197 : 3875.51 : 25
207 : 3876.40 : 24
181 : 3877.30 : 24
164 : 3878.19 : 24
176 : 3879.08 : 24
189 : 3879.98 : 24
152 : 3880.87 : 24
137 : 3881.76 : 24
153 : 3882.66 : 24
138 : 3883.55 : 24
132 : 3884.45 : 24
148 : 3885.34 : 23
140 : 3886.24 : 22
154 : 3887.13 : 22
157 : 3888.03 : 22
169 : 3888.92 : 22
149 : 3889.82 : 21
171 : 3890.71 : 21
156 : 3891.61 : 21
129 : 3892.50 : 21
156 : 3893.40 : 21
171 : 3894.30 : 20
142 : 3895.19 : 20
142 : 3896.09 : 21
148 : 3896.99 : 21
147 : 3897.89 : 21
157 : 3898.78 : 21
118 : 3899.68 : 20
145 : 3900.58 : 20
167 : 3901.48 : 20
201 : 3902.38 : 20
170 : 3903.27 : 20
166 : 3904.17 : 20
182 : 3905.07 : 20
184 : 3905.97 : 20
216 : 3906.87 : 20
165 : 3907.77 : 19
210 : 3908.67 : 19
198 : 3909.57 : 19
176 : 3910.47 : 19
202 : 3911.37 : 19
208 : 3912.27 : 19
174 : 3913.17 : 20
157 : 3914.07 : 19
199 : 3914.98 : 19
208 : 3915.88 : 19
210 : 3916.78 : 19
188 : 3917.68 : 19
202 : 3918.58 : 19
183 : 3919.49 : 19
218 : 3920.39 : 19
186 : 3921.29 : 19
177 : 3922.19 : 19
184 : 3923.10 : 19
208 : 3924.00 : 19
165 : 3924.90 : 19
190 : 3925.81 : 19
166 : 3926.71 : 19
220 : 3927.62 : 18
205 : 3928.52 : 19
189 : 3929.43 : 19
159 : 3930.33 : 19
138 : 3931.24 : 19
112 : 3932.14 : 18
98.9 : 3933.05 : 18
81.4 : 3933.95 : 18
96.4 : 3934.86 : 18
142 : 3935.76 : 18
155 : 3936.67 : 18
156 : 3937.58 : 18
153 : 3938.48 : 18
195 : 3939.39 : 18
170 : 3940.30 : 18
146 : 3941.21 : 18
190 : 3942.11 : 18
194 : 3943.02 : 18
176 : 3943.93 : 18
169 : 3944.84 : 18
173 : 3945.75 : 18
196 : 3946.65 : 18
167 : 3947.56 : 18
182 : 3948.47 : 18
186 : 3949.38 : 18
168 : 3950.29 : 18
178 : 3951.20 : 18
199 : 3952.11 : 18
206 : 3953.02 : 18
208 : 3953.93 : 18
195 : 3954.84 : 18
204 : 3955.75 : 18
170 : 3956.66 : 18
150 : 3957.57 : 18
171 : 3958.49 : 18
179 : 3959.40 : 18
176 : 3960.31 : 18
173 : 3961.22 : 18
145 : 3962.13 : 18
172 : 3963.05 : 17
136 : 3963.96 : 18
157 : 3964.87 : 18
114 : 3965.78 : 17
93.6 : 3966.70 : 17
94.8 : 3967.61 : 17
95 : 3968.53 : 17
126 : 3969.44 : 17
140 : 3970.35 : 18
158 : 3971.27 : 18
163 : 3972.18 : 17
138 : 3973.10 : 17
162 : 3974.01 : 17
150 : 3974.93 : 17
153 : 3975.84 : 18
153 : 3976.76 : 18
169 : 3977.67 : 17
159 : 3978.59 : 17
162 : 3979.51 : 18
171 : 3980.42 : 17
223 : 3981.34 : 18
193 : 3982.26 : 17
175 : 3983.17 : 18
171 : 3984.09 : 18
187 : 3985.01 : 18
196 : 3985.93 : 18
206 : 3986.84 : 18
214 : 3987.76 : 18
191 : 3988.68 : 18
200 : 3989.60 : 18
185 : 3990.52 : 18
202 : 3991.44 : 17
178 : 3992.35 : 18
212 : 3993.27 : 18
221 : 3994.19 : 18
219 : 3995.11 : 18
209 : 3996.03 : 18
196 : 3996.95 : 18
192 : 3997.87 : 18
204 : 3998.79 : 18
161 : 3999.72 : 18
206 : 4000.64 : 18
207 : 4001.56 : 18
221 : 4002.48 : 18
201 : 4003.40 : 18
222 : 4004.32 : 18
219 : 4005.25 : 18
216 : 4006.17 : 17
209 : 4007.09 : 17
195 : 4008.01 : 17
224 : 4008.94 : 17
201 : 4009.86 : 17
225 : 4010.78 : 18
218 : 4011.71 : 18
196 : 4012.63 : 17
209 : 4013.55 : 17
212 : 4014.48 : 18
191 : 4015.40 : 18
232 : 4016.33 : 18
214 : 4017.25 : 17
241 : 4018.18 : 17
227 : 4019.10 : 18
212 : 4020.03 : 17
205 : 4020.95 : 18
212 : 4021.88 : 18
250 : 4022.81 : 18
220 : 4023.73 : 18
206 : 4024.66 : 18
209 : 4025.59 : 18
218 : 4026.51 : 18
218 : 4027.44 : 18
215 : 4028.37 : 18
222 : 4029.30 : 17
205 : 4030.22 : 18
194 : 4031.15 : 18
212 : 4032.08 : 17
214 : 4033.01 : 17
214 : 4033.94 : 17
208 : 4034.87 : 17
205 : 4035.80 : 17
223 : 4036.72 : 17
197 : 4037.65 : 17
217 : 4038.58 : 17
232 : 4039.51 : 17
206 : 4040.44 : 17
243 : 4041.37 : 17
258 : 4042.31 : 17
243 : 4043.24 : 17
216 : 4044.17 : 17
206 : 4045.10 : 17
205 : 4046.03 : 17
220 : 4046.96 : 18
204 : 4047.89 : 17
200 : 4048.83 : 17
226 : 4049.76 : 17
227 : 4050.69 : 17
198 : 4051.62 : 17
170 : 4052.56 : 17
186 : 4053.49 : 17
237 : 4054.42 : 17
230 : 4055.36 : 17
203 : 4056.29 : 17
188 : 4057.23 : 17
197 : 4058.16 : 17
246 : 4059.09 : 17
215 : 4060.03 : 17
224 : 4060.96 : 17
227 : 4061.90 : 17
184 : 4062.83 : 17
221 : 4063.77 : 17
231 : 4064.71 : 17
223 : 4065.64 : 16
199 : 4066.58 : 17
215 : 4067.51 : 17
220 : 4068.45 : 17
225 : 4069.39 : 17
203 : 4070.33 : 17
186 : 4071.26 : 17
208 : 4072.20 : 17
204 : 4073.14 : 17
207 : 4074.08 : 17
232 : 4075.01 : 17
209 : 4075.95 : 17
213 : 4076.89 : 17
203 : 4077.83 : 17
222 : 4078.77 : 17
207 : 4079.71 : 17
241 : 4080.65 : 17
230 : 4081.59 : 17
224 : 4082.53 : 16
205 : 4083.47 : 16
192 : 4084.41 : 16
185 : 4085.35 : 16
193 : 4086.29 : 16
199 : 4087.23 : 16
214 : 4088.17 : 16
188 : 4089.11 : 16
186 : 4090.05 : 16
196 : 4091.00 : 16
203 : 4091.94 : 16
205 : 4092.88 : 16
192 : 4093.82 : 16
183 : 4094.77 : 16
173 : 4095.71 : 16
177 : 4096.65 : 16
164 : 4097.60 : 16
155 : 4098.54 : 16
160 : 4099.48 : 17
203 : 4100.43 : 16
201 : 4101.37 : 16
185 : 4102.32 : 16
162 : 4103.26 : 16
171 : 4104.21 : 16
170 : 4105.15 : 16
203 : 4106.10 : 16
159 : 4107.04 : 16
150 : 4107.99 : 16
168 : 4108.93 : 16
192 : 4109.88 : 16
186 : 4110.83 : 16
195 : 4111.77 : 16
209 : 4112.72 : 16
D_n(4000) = 1.27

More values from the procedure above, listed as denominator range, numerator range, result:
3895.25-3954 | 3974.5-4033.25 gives 1.21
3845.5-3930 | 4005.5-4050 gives 1.26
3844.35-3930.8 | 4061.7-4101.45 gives 1.22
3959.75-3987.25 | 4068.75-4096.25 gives 1.37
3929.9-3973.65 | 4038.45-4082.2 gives 1.44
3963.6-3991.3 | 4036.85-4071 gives 1.38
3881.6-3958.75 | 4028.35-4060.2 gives 1.34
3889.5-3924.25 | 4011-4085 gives 1.31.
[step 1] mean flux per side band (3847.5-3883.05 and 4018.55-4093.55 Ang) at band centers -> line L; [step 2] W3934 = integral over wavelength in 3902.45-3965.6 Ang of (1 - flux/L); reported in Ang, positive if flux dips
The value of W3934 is 7.8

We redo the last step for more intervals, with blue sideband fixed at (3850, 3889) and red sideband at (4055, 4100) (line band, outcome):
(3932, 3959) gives 3.8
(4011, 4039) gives -1.9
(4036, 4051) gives -1.4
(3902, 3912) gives 0.1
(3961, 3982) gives 5.1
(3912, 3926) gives 0.1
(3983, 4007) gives -0.4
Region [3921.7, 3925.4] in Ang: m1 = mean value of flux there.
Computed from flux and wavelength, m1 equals 183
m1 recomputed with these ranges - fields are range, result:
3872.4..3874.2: 179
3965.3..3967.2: 104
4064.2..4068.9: 218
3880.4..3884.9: 143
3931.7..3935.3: 97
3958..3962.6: 168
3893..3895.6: 157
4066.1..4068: 207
